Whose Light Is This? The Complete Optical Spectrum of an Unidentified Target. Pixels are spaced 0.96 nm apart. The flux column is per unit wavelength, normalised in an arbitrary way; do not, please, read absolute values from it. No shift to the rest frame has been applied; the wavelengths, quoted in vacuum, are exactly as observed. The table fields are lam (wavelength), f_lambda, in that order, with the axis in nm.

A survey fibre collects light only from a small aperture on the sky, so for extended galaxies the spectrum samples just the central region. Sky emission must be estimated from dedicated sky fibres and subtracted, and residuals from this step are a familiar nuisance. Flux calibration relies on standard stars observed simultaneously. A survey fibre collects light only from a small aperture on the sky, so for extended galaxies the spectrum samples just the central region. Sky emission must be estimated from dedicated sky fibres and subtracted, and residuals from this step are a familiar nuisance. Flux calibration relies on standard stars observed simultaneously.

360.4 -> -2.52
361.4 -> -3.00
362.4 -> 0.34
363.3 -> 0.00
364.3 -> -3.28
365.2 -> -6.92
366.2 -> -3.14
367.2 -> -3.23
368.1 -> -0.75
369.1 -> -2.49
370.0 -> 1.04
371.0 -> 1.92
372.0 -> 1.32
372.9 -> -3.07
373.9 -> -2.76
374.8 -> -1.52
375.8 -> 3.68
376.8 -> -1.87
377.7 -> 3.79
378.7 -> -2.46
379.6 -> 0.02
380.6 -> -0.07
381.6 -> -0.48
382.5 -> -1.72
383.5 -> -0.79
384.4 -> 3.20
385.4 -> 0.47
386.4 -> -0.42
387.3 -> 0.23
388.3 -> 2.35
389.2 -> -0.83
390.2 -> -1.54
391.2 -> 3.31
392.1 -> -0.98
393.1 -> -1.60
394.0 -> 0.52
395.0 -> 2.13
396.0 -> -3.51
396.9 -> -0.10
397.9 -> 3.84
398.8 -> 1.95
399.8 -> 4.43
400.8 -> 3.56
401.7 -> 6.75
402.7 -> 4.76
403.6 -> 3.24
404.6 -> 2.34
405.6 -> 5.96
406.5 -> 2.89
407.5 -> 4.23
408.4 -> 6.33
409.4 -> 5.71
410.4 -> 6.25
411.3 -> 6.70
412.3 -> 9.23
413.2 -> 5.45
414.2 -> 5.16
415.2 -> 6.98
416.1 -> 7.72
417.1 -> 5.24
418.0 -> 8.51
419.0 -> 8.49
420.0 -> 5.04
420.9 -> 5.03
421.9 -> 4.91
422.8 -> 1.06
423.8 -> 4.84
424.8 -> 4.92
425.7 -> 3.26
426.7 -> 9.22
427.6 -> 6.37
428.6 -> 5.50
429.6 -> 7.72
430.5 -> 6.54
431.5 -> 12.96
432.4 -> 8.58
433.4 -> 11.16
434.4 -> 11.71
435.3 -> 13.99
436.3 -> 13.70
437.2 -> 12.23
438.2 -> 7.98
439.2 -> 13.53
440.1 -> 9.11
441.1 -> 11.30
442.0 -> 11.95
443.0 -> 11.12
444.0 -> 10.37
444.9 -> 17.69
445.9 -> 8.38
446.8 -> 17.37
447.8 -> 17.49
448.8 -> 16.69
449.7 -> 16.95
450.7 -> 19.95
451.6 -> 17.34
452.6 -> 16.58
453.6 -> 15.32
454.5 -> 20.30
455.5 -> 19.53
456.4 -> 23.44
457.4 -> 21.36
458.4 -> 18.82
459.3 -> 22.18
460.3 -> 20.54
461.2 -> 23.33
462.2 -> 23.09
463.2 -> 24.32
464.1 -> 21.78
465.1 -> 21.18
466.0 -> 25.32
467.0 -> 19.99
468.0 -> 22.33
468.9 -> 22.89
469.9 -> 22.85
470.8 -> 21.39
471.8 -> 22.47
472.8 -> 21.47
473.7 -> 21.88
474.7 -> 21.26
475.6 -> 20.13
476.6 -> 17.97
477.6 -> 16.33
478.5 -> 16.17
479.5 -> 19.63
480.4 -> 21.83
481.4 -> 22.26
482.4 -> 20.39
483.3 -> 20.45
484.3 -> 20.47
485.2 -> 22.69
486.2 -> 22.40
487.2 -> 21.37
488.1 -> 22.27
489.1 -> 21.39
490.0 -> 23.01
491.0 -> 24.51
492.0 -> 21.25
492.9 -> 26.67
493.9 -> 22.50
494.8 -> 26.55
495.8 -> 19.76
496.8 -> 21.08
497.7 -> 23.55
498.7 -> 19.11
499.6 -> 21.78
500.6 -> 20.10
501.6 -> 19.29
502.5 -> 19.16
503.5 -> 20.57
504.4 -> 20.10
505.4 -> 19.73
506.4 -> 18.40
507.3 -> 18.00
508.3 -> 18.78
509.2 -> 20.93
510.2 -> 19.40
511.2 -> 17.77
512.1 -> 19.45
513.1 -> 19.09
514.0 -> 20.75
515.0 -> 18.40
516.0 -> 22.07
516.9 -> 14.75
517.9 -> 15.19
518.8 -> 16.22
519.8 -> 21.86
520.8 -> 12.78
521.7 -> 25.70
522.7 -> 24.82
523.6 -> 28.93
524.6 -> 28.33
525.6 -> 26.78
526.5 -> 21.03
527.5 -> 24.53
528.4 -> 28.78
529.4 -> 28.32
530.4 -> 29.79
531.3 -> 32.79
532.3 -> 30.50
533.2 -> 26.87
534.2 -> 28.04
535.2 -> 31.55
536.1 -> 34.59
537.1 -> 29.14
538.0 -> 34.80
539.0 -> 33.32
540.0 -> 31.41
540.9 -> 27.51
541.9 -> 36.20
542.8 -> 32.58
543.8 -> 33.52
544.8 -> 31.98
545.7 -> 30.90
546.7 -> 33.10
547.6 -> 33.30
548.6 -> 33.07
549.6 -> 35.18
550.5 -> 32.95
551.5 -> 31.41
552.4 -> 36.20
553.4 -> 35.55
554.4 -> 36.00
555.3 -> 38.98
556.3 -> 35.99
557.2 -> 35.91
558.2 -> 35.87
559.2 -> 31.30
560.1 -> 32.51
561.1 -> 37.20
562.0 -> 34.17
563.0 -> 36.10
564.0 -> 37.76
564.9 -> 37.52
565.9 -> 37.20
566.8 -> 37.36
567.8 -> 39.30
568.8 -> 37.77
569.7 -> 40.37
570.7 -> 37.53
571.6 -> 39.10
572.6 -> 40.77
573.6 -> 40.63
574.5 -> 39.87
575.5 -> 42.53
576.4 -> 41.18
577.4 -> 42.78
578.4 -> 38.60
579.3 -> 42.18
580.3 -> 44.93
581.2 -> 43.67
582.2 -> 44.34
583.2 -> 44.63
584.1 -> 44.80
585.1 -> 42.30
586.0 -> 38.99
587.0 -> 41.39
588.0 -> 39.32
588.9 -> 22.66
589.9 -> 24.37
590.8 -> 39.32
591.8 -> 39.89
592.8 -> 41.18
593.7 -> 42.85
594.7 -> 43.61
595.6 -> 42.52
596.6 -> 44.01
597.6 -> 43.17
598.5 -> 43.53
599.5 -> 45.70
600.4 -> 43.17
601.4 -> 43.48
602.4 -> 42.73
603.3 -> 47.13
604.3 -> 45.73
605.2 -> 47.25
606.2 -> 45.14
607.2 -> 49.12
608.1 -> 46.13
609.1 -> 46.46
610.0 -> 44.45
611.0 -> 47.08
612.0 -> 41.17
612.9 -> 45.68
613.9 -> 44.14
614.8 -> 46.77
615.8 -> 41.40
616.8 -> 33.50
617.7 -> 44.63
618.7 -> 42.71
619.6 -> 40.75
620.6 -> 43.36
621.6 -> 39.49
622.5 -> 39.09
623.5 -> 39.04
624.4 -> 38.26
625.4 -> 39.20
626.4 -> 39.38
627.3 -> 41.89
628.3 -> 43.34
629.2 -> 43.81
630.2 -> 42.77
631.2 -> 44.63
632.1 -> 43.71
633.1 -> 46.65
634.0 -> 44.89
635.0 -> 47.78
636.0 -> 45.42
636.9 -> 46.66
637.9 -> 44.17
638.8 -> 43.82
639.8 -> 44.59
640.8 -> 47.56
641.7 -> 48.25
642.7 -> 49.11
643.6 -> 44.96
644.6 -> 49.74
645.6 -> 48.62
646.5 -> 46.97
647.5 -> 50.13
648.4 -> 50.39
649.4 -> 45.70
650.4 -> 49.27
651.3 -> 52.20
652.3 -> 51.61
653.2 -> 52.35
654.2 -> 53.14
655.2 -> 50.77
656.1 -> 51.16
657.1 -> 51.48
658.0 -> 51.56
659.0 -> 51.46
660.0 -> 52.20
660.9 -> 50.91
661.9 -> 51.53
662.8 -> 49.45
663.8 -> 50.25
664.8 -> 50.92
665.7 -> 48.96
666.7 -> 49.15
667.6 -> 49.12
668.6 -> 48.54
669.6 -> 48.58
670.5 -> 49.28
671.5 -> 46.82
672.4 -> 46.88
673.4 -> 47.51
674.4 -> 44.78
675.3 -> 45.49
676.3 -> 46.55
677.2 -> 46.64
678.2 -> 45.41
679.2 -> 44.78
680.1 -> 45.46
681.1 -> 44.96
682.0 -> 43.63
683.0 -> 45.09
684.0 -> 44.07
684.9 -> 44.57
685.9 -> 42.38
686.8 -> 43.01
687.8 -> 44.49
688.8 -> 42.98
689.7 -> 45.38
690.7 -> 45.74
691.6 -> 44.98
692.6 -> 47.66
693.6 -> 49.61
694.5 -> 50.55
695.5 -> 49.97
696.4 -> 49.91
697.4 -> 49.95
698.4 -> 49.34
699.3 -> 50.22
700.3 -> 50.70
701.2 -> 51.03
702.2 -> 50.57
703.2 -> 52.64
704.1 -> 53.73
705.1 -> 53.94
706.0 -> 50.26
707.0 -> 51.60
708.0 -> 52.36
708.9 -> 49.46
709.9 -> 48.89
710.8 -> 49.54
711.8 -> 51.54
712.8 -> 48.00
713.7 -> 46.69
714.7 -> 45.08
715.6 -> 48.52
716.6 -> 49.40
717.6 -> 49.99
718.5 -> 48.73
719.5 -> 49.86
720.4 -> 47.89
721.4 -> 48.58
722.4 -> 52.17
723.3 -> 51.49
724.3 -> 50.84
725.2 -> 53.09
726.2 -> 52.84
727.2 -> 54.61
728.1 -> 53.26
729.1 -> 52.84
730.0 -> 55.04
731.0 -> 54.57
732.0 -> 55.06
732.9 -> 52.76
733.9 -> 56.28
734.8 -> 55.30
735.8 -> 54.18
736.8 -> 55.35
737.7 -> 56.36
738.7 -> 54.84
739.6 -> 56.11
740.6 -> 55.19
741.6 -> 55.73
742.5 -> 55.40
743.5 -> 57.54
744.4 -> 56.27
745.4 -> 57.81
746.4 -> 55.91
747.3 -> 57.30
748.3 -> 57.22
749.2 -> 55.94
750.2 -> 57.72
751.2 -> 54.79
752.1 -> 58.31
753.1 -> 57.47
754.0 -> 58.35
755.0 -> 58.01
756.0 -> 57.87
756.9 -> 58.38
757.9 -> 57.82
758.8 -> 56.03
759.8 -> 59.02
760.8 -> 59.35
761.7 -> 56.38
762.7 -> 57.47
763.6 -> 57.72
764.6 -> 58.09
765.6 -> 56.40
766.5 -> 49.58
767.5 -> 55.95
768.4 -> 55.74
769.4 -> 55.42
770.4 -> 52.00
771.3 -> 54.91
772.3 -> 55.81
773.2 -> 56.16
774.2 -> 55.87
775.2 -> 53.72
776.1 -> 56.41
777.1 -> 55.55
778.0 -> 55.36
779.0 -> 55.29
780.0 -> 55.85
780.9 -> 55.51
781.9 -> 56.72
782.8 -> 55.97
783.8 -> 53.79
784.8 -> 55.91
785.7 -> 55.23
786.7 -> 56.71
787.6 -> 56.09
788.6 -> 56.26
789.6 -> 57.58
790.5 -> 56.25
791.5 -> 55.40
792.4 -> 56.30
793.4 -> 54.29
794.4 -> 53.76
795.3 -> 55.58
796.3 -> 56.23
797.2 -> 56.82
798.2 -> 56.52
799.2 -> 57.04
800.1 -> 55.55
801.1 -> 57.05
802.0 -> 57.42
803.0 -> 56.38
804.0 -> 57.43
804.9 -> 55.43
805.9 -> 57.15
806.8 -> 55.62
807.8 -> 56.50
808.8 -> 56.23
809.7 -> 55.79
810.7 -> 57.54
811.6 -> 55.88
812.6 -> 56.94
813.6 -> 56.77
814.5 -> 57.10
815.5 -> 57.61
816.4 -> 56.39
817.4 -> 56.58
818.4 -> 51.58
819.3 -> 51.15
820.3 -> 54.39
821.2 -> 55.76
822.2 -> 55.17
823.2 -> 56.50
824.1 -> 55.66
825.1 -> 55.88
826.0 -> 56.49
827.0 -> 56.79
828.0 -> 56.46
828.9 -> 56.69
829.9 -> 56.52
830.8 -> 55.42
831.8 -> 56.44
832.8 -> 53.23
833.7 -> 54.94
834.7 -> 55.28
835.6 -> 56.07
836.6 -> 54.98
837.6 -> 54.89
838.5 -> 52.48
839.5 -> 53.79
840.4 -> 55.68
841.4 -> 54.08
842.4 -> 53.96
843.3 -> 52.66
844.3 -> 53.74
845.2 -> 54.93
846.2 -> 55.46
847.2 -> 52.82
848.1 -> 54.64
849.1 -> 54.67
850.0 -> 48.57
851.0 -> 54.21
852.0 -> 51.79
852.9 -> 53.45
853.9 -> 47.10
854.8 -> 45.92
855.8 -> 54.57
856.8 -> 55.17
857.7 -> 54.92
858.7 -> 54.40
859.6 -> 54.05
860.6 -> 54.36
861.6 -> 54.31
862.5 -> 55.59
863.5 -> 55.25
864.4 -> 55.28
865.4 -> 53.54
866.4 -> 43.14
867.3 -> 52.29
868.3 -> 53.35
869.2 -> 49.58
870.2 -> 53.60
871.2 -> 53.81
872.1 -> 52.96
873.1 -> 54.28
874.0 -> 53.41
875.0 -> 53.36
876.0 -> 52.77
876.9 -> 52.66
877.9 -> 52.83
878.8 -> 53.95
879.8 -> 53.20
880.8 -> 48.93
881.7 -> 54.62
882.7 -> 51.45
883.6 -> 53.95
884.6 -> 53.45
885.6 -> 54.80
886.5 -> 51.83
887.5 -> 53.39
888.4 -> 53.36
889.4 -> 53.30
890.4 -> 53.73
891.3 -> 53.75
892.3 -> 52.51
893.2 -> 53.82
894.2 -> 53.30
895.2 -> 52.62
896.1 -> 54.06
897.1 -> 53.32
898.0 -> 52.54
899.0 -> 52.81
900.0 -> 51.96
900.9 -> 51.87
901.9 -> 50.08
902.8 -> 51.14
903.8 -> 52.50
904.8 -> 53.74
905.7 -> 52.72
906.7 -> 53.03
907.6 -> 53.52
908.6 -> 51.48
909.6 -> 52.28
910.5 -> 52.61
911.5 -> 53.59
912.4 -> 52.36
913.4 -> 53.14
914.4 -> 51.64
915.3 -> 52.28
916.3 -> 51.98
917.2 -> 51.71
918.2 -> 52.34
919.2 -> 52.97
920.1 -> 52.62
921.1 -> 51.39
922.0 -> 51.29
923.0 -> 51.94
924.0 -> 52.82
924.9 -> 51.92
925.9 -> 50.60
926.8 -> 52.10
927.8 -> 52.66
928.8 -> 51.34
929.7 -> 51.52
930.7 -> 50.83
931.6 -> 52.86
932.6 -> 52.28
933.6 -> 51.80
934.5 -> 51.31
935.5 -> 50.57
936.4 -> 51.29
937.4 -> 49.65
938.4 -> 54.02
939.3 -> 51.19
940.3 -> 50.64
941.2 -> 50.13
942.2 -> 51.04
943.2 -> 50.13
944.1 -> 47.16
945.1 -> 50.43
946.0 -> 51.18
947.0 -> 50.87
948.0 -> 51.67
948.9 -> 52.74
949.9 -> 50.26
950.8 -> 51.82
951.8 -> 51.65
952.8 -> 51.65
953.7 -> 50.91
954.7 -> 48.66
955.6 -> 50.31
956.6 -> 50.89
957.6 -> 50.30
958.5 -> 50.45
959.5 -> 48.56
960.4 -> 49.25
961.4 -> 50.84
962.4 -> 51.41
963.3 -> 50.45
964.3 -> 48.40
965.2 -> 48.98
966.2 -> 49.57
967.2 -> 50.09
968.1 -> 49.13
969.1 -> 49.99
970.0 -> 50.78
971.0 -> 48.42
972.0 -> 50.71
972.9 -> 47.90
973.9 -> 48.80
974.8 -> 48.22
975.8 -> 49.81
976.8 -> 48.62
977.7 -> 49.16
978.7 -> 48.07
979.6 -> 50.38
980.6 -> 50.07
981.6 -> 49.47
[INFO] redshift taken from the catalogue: 0.000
